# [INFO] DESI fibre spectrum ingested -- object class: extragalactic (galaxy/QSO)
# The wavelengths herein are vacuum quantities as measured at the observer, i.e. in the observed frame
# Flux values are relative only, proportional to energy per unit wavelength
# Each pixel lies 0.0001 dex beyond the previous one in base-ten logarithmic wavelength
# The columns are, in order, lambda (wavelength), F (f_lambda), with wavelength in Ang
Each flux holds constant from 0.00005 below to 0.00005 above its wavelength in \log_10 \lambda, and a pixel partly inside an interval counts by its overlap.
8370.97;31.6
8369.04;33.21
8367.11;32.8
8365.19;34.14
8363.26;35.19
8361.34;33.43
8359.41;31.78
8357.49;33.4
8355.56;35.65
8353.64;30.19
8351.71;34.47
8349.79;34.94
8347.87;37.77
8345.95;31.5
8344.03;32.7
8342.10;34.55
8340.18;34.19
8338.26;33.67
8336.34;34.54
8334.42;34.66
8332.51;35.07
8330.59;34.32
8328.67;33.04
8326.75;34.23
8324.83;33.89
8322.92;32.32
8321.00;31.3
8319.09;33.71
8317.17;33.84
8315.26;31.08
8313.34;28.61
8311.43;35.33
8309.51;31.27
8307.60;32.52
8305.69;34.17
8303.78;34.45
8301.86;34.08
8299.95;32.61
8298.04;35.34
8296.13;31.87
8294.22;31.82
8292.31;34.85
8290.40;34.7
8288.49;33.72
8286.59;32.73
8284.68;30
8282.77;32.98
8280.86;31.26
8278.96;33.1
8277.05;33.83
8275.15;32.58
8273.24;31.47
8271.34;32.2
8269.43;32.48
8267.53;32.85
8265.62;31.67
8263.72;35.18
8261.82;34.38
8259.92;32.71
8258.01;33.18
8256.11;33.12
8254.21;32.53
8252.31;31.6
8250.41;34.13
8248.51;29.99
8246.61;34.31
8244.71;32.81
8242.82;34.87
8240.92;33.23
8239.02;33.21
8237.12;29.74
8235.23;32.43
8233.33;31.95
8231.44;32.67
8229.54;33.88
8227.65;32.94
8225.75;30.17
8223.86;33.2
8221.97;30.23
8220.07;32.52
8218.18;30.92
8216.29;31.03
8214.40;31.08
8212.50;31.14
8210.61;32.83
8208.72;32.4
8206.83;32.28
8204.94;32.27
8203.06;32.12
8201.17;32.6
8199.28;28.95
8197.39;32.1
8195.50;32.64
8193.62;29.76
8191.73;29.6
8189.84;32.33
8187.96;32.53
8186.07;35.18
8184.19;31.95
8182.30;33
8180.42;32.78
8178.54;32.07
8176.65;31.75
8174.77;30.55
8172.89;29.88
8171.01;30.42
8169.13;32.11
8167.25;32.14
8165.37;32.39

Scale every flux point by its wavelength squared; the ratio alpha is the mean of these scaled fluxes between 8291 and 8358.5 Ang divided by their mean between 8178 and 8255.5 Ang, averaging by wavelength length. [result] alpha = 1.07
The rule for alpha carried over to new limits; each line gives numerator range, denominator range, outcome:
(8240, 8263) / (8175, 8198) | 1.05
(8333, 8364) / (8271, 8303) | 1.05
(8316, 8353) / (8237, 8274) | 1.05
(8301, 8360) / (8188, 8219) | 1.09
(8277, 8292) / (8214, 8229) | 1.05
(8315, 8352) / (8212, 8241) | 1.09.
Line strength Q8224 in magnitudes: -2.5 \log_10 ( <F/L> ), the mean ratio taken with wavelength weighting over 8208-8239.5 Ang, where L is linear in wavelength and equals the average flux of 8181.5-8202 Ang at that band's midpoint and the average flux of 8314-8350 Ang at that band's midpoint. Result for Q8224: 0.01 mag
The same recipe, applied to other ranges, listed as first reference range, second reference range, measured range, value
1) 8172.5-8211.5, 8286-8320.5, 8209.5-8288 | 0.004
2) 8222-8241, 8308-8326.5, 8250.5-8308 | -0.023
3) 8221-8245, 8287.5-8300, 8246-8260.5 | 0.006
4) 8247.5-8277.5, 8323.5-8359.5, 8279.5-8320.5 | 0.014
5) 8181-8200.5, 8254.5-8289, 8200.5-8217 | 0.002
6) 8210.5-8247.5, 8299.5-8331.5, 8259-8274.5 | -0.010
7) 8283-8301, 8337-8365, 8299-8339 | 0.005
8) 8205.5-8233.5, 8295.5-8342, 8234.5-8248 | -0.020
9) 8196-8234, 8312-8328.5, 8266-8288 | -0.003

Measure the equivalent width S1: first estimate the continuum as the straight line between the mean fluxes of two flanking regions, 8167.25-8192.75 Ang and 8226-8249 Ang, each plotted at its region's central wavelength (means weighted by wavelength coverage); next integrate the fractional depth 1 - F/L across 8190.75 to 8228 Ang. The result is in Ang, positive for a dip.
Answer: 0.9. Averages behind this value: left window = 31.9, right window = 32.6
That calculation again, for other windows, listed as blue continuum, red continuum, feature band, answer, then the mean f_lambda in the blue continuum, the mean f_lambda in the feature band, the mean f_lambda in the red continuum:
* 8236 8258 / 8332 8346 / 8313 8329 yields 0.6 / 32.7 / 32.6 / 34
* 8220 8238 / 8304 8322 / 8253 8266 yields -0.5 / 32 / 33.3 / 32.5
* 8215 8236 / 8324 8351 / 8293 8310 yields 0.2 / 32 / 33.2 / 34.2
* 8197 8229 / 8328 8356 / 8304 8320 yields 0.4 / 31.7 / 32.6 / 34.1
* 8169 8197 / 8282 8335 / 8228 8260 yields -0.3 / 31.8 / 32.7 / 33.2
